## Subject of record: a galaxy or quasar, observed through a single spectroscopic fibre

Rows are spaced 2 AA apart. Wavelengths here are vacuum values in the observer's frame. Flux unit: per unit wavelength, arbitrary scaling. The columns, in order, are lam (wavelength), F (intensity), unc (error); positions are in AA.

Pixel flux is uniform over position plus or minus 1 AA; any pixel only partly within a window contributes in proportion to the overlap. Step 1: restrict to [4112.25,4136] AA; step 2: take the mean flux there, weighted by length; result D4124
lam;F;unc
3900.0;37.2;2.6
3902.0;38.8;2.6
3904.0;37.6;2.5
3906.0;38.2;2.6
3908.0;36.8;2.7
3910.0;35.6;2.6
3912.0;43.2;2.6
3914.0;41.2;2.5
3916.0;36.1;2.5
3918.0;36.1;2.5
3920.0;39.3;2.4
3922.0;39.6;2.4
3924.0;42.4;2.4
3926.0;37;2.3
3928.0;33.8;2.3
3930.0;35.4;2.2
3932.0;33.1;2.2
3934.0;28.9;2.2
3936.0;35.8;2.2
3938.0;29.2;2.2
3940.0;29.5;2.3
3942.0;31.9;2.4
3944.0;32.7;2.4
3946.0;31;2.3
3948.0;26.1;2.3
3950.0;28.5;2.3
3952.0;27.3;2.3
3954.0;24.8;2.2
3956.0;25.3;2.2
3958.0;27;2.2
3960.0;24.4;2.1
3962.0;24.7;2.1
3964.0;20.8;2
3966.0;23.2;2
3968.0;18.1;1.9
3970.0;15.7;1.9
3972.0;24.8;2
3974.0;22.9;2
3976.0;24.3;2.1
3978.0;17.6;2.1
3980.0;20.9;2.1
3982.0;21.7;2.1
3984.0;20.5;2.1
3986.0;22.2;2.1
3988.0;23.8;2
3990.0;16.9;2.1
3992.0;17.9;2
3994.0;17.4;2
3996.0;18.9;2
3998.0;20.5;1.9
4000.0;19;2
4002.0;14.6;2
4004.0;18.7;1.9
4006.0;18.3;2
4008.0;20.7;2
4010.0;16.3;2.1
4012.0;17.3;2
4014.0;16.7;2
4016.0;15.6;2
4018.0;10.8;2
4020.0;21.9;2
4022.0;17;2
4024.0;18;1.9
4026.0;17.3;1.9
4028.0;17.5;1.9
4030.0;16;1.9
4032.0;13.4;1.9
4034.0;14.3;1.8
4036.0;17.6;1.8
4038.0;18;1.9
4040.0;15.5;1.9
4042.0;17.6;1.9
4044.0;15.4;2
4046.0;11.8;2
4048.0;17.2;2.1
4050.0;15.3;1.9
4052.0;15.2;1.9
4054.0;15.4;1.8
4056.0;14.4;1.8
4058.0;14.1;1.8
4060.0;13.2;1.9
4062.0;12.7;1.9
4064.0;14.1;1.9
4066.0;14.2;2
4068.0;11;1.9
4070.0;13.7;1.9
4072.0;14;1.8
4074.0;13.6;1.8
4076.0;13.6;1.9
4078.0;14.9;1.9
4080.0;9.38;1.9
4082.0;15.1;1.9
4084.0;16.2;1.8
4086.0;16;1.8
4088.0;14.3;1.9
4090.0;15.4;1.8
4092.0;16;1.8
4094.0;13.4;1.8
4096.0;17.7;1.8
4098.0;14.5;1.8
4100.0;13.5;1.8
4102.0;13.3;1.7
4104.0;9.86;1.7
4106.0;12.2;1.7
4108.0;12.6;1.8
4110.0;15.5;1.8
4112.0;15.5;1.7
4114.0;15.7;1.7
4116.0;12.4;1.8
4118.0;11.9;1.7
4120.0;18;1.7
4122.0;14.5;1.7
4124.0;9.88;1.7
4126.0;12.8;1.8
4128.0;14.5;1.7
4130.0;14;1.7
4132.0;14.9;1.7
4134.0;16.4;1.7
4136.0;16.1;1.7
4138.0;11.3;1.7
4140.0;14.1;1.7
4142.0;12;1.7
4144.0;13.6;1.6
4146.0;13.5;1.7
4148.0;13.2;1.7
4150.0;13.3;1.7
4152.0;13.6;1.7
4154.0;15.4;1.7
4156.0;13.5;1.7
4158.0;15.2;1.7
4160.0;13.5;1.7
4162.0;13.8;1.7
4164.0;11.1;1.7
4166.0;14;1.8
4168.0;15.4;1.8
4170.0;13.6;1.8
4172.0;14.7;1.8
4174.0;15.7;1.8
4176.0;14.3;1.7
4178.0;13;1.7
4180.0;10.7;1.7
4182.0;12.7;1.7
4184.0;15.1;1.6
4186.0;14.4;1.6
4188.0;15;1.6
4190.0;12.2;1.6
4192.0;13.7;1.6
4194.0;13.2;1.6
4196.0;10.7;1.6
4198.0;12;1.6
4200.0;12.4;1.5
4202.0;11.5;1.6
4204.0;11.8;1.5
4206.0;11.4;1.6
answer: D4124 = 14.2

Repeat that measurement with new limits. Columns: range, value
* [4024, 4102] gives 14.8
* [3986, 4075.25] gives 16.3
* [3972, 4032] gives 18.7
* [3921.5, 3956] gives 31.9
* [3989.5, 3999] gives 18.4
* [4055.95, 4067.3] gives 13.7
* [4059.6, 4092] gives 13.9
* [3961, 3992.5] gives 21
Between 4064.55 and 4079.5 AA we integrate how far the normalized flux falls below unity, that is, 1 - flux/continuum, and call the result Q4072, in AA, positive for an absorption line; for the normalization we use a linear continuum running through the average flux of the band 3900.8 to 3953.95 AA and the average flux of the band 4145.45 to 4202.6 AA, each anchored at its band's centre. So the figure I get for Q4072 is 5.9 AA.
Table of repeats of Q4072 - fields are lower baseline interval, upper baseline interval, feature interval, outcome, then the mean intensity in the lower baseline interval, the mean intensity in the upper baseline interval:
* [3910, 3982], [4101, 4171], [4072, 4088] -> 3.7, 29.5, 13.7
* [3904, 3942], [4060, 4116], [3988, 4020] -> 9.6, 36.1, 14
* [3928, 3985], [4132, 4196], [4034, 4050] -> 3.8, 26.1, 13.8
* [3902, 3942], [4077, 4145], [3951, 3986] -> 9.3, 36.2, 14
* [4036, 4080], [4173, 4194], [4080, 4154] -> 0.3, 14.5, 13.7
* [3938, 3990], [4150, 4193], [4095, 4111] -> 3.4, 24.3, 13.8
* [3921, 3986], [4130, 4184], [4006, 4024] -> 4.7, 27.4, 13.8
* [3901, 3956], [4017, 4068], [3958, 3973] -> 3.3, 34.3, 15.4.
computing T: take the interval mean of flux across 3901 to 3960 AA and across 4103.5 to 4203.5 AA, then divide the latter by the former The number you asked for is 0.40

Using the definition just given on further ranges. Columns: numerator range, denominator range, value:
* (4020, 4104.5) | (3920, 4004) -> 0.58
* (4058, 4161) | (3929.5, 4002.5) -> 0.57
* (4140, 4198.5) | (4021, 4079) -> 0.90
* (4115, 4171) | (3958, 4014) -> 0.68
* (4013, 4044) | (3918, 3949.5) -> 0.49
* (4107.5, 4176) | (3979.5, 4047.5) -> 0.79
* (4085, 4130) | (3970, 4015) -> 0.72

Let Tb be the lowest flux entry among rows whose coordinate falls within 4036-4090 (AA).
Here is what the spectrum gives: 9.38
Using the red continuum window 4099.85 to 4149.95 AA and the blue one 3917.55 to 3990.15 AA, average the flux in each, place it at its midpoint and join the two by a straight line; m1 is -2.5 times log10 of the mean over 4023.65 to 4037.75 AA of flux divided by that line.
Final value 0.29 mag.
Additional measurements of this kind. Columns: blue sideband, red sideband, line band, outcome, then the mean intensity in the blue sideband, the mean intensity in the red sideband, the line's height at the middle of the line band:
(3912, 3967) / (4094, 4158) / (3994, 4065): 0.37 mag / 31.5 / 13.9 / 23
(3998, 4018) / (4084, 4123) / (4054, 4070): 0.16 mag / 17.3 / 14.4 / 15.6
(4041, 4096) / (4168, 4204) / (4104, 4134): 0.01 mag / 14.4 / 13.2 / 13.9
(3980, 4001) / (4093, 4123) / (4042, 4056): 0.12 mag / 19.9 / 14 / 17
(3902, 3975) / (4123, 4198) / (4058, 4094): 0.40 mag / 31.2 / 13.6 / 20.3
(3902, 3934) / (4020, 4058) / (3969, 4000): 0.25 mag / 37.5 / 16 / 25.7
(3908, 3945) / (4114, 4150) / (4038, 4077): 0.44 mag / 35.6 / 13.8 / 21.7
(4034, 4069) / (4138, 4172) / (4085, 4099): -0.07 mag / 14.8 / 13.6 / 14.4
